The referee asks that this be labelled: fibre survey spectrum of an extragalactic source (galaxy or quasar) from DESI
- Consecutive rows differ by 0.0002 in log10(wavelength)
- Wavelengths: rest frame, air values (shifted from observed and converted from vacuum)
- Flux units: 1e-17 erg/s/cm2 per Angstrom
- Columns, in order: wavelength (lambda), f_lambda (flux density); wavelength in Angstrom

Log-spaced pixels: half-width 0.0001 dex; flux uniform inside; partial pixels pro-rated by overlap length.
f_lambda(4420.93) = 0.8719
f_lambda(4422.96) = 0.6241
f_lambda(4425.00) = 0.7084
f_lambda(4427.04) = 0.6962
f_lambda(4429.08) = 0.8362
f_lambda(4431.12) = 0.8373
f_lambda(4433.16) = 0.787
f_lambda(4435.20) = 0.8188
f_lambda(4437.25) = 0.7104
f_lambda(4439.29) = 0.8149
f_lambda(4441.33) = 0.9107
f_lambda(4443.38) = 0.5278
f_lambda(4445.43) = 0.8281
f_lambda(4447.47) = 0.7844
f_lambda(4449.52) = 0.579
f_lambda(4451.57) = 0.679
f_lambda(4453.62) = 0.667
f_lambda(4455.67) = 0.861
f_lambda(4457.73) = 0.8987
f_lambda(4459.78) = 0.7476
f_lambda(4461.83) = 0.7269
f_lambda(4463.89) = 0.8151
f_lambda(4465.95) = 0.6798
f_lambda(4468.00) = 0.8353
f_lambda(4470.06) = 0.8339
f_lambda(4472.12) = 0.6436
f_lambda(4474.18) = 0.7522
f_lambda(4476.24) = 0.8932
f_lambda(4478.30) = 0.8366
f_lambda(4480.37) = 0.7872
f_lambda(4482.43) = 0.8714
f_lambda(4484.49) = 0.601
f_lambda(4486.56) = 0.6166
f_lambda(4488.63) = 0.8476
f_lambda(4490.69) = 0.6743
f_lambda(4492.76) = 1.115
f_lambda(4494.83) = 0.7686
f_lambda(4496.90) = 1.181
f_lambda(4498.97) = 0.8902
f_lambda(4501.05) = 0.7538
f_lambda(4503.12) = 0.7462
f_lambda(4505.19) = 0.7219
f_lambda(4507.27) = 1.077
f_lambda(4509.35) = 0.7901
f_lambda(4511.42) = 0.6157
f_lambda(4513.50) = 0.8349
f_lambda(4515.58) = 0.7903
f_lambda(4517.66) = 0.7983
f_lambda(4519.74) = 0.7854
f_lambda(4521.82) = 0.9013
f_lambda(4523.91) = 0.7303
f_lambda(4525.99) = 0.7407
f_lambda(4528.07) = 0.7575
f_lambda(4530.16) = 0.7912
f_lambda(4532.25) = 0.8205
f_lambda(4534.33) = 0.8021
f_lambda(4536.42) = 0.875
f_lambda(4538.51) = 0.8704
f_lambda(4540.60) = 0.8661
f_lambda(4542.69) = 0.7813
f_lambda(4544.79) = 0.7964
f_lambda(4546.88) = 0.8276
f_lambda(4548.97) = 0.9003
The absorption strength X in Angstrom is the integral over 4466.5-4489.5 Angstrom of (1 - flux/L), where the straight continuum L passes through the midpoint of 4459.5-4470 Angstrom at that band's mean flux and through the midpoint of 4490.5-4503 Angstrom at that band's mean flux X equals 1.4 Angstrom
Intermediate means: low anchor 0.769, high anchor 0.901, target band 0.772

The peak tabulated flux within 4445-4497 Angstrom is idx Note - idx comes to 1.181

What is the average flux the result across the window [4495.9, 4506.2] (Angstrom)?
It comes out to 0.858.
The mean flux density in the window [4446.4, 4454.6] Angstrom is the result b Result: 0.679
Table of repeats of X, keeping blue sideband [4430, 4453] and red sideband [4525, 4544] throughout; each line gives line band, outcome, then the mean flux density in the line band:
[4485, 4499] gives -1.3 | 0.859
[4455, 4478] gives -0.7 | 0.79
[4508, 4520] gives 0.3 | 0.776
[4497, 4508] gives -1.0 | 0.86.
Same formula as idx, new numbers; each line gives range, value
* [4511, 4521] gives 0.8349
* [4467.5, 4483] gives 0.8932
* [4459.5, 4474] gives 0.8353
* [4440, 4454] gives 0.9107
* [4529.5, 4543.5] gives 0.875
